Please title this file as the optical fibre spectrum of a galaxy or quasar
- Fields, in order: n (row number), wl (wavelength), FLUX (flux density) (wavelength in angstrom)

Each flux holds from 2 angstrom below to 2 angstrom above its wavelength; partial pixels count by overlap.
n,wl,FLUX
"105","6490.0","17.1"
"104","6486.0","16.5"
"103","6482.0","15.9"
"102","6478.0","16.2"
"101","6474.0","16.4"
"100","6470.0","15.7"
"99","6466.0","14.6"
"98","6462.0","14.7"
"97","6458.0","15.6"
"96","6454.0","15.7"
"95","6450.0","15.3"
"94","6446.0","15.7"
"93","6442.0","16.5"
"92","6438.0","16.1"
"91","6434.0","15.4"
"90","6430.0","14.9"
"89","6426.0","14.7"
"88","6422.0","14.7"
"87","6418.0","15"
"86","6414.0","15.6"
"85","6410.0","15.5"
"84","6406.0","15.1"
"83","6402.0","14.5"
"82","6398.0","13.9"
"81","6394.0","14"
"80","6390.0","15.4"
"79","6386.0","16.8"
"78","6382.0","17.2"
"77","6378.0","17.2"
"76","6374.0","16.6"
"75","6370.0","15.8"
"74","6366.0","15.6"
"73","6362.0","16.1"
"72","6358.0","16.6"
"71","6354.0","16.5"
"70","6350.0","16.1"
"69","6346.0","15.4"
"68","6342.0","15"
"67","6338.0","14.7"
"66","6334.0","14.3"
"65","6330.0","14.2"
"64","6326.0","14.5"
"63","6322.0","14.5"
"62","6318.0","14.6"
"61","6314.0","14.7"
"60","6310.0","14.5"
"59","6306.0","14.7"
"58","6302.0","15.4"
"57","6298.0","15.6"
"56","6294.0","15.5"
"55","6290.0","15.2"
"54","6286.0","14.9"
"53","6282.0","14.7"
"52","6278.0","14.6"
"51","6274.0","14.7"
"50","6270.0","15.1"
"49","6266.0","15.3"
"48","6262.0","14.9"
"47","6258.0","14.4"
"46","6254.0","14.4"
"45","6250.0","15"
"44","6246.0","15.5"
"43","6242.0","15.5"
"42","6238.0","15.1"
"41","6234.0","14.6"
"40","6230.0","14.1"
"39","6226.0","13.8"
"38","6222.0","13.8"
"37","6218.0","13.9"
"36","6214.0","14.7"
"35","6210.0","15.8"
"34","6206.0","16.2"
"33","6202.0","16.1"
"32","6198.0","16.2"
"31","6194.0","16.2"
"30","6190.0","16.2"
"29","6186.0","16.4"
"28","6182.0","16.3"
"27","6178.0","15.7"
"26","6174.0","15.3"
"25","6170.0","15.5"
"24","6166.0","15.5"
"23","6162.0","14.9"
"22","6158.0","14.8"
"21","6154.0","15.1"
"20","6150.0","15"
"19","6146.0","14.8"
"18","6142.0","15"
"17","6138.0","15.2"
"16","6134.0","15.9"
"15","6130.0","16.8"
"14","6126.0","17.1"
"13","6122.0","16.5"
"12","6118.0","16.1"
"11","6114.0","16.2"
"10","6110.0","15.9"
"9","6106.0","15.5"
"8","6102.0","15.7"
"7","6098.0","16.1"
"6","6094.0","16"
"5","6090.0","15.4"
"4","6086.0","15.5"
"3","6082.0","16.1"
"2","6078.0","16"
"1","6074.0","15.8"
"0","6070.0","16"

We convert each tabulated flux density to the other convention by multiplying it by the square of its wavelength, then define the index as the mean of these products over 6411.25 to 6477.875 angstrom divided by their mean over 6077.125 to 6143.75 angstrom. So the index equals 1.1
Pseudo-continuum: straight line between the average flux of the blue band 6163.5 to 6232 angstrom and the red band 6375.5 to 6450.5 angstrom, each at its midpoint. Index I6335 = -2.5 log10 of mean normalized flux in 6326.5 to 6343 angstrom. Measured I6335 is 0.07 mag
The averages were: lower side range 15.4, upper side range 15.5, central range 14.5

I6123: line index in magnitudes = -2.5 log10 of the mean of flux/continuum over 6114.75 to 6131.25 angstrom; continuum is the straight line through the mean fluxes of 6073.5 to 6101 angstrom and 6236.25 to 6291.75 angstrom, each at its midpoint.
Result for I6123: -0.06 mag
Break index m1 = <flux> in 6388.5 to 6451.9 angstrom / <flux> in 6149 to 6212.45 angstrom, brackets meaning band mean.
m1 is 1.0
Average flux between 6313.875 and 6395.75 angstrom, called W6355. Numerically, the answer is 15.5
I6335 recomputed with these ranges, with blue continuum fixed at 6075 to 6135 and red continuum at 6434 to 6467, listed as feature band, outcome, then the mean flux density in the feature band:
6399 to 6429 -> 0.04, 15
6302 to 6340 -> 0.08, 14.6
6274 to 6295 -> 0.06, 14.9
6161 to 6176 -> 0.04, 15.3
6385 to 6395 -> 0.02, 15.4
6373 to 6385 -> -0.09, 17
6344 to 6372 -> -0.02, 16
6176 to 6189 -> -0.01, 16.1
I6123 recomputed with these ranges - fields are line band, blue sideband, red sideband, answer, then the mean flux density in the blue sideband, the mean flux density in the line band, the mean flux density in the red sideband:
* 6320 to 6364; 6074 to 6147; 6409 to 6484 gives 0.02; 15.9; 15.3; 15.5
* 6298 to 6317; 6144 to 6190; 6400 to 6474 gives 0.03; 15.4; 14.9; 15.3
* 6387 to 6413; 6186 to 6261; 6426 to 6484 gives 0.05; 15.1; 14.8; 15.6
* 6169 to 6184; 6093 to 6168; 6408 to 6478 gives 0.00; 15.7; 15.7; 15.4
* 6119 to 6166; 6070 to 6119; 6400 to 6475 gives 0.02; 15.9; 15.6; 15.3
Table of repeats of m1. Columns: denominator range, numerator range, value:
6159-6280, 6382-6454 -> 1.01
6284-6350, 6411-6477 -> 1.04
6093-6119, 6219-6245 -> 0.91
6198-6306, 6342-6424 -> 1.05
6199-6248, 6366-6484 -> 1.04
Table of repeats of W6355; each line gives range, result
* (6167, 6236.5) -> 15.3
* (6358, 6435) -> 15.5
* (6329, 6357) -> 15.3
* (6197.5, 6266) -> 14.9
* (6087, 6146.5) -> 15.9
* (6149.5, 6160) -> 15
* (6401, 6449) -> 15.3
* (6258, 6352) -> 14.9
